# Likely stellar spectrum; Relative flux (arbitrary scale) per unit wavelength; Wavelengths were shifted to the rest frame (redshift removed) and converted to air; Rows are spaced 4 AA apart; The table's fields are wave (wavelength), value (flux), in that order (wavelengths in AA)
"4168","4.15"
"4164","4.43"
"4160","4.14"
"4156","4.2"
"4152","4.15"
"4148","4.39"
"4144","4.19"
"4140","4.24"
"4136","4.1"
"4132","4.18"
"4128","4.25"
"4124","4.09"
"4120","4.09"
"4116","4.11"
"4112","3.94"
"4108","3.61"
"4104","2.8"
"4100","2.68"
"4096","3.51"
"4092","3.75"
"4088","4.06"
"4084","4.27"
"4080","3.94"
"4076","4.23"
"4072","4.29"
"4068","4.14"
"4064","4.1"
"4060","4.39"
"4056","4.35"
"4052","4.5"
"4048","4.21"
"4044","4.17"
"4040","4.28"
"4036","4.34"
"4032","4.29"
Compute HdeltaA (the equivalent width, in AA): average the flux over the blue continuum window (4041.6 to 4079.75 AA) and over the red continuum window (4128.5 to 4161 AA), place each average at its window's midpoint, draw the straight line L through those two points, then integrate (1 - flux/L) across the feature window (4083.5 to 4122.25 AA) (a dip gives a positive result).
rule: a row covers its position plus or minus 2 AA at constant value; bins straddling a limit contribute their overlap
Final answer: 5.2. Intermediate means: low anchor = 4.25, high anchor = 4.2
